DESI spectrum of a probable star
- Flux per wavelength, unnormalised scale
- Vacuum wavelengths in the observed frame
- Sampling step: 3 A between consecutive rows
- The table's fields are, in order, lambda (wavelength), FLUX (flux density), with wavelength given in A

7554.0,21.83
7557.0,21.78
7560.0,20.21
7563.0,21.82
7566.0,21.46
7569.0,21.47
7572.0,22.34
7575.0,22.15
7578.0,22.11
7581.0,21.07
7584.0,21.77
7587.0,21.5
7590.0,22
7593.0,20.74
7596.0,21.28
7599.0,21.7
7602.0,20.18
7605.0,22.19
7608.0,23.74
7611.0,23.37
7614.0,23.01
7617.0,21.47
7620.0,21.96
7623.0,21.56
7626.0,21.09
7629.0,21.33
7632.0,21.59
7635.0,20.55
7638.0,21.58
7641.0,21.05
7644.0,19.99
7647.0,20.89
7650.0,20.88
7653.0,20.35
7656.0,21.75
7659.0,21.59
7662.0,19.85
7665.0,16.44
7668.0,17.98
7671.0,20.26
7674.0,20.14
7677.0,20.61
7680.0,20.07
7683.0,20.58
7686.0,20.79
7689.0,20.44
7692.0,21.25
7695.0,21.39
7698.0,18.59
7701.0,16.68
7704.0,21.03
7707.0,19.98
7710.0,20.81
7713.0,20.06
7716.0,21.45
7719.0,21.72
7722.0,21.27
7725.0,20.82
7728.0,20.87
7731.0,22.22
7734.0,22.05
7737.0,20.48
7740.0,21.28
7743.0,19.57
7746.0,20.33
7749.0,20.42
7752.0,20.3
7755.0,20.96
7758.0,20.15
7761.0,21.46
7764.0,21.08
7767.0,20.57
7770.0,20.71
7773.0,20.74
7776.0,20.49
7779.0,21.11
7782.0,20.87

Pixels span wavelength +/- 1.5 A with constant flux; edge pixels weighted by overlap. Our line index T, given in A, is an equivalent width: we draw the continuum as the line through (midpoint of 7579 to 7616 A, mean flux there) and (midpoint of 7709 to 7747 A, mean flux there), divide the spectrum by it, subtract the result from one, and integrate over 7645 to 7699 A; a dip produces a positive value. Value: 2.9 A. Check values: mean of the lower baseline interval 21.9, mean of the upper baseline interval 21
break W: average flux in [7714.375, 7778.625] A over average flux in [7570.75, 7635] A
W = 0.96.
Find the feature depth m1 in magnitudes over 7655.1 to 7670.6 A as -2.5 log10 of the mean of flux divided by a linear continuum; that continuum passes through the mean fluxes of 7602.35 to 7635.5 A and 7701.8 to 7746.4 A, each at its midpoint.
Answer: 0.107 mag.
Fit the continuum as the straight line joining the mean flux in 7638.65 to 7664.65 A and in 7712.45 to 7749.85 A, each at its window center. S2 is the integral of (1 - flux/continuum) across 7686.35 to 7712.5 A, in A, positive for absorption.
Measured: 1.0 A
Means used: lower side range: 20.6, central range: 20.1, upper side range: 21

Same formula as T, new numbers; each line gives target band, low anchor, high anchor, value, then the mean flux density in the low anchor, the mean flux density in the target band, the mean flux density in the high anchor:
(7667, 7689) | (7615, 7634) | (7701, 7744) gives 1.1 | 21.5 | 20.1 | 20.8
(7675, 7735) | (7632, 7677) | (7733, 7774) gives -0.3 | 20.3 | 20.6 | 20.7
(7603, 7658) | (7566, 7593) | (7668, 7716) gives -1.4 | 21.7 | 21.6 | 20.1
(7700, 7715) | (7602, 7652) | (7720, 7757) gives 0.9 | 21.6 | 19.9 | 20.9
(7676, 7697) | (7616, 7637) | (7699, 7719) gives -0.3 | 21.4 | 20.7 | 20.1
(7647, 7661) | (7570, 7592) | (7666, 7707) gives -0.4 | 21.8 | 21.1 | 19.9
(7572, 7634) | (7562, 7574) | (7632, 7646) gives -1.3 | 21.8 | 21.8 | 20.9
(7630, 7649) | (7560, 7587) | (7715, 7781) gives 0.4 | 21.7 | 21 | 20.9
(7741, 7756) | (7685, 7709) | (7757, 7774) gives 0.2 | 20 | 20.3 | 20.8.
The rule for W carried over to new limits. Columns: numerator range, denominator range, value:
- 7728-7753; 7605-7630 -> 0.94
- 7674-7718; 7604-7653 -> 0.94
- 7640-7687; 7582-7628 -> 0.92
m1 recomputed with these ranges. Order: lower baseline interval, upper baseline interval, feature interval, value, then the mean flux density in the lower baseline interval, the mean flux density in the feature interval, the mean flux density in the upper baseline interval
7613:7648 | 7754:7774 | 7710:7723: -0.005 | 21.3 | 21.1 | 20.8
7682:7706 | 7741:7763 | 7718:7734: -0.059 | 20.1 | 21.4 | 20.5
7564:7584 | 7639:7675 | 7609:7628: -0.061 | 21.8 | 22.1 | 20.1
